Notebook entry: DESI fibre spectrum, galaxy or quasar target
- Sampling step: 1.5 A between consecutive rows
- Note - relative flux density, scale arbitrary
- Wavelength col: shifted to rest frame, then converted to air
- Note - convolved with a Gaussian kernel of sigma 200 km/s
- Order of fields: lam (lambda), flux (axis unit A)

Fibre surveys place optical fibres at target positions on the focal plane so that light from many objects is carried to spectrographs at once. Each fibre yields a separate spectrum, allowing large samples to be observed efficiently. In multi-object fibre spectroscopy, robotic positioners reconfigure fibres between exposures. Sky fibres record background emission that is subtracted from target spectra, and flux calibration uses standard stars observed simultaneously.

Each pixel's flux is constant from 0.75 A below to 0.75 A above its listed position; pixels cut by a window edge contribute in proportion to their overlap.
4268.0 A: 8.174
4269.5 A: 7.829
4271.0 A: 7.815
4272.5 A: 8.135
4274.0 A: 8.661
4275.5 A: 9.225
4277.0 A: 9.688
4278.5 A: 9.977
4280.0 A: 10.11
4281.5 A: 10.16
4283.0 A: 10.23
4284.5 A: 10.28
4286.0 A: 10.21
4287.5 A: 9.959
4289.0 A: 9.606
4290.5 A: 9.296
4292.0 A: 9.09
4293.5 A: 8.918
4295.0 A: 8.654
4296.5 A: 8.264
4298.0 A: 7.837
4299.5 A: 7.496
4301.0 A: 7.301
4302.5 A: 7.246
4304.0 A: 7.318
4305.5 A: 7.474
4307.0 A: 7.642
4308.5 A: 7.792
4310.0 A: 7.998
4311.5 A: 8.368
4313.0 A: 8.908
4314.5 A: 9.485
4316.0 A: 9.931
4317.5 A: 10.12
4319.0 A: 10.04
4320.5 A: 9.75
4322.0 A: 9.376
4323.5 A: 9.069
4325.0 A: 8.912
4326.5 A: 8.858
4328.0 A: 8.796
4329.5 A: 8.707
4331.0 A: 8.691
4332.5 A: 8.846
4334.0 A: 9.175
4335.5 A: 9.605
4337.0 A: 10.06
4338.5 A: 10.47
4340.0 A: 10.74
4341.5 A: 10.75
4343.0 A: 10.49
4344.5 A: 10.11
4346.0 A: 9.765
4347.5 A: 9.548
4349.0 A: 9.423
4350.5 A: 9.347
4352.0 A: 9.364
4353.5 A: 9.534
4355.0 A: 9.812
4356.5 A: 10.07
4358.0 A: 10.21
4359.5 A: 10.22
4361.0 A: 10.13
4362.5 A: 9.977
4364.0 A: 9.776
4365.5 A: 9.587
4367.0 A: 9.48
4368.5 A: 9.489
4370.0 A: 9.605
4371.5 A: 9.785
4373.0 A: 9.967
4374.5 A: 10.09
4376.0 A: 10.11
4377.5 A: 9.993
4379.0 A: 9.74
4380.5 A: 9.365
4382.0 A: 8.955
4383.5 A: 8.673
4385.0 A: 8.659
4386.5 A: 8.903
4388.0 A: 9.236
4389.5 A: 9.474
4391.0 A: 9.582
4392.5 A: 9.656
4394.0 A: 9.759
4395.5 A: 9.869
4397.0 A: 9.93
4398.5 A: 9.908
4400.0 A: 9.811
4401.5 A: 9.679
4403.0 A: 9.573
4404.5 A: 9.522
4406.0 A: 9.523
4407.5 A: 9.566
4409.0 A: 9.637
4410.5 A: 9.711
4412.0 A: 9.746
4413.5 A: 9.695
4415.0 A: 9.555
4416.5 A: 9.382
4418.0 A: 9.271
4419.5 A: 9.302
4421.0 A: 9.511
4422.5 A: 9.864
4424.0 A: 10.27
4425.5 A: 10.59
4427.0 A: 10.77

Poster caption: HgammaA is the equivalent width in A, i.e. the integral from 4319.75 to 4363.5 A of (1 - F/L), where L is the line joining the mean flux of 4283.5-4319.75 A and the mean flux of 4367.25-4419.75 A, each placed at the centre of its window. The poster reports -2.7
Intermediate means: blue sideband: 8.73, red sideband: 9.57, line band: 9.65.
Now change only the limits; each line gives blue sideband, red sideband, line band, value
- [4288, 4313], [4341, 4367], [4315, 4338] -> -0.9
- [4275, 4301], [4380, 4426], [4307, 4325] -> 0.5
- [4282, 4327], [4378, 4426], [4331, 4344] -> -1.2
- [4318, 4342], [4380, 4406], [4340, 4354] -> -0.6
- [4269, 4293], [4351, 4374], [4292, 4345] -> 3.6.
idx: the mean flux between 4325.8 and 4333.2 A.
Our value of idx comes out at 8.78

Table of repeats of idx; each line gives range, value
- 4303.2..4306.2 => 7.39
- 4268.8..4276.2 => 8.33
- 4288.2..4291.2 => 9.46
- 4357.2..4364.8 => 10.1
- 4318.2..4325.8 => 9.43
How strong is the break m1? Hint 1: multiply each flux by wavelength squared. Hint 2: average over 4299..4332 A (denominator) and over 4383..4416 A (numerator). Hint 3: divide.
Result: 1.15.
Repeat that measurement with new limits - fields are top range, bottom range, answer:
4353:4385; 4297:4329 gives 1.16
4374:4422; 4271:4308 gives 1.14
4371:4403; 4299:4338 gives 1.13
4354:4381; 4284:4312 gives 1.21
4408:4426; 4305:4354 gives 1.08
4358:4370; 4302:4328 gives 1.15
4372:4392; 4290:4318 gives 1.17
